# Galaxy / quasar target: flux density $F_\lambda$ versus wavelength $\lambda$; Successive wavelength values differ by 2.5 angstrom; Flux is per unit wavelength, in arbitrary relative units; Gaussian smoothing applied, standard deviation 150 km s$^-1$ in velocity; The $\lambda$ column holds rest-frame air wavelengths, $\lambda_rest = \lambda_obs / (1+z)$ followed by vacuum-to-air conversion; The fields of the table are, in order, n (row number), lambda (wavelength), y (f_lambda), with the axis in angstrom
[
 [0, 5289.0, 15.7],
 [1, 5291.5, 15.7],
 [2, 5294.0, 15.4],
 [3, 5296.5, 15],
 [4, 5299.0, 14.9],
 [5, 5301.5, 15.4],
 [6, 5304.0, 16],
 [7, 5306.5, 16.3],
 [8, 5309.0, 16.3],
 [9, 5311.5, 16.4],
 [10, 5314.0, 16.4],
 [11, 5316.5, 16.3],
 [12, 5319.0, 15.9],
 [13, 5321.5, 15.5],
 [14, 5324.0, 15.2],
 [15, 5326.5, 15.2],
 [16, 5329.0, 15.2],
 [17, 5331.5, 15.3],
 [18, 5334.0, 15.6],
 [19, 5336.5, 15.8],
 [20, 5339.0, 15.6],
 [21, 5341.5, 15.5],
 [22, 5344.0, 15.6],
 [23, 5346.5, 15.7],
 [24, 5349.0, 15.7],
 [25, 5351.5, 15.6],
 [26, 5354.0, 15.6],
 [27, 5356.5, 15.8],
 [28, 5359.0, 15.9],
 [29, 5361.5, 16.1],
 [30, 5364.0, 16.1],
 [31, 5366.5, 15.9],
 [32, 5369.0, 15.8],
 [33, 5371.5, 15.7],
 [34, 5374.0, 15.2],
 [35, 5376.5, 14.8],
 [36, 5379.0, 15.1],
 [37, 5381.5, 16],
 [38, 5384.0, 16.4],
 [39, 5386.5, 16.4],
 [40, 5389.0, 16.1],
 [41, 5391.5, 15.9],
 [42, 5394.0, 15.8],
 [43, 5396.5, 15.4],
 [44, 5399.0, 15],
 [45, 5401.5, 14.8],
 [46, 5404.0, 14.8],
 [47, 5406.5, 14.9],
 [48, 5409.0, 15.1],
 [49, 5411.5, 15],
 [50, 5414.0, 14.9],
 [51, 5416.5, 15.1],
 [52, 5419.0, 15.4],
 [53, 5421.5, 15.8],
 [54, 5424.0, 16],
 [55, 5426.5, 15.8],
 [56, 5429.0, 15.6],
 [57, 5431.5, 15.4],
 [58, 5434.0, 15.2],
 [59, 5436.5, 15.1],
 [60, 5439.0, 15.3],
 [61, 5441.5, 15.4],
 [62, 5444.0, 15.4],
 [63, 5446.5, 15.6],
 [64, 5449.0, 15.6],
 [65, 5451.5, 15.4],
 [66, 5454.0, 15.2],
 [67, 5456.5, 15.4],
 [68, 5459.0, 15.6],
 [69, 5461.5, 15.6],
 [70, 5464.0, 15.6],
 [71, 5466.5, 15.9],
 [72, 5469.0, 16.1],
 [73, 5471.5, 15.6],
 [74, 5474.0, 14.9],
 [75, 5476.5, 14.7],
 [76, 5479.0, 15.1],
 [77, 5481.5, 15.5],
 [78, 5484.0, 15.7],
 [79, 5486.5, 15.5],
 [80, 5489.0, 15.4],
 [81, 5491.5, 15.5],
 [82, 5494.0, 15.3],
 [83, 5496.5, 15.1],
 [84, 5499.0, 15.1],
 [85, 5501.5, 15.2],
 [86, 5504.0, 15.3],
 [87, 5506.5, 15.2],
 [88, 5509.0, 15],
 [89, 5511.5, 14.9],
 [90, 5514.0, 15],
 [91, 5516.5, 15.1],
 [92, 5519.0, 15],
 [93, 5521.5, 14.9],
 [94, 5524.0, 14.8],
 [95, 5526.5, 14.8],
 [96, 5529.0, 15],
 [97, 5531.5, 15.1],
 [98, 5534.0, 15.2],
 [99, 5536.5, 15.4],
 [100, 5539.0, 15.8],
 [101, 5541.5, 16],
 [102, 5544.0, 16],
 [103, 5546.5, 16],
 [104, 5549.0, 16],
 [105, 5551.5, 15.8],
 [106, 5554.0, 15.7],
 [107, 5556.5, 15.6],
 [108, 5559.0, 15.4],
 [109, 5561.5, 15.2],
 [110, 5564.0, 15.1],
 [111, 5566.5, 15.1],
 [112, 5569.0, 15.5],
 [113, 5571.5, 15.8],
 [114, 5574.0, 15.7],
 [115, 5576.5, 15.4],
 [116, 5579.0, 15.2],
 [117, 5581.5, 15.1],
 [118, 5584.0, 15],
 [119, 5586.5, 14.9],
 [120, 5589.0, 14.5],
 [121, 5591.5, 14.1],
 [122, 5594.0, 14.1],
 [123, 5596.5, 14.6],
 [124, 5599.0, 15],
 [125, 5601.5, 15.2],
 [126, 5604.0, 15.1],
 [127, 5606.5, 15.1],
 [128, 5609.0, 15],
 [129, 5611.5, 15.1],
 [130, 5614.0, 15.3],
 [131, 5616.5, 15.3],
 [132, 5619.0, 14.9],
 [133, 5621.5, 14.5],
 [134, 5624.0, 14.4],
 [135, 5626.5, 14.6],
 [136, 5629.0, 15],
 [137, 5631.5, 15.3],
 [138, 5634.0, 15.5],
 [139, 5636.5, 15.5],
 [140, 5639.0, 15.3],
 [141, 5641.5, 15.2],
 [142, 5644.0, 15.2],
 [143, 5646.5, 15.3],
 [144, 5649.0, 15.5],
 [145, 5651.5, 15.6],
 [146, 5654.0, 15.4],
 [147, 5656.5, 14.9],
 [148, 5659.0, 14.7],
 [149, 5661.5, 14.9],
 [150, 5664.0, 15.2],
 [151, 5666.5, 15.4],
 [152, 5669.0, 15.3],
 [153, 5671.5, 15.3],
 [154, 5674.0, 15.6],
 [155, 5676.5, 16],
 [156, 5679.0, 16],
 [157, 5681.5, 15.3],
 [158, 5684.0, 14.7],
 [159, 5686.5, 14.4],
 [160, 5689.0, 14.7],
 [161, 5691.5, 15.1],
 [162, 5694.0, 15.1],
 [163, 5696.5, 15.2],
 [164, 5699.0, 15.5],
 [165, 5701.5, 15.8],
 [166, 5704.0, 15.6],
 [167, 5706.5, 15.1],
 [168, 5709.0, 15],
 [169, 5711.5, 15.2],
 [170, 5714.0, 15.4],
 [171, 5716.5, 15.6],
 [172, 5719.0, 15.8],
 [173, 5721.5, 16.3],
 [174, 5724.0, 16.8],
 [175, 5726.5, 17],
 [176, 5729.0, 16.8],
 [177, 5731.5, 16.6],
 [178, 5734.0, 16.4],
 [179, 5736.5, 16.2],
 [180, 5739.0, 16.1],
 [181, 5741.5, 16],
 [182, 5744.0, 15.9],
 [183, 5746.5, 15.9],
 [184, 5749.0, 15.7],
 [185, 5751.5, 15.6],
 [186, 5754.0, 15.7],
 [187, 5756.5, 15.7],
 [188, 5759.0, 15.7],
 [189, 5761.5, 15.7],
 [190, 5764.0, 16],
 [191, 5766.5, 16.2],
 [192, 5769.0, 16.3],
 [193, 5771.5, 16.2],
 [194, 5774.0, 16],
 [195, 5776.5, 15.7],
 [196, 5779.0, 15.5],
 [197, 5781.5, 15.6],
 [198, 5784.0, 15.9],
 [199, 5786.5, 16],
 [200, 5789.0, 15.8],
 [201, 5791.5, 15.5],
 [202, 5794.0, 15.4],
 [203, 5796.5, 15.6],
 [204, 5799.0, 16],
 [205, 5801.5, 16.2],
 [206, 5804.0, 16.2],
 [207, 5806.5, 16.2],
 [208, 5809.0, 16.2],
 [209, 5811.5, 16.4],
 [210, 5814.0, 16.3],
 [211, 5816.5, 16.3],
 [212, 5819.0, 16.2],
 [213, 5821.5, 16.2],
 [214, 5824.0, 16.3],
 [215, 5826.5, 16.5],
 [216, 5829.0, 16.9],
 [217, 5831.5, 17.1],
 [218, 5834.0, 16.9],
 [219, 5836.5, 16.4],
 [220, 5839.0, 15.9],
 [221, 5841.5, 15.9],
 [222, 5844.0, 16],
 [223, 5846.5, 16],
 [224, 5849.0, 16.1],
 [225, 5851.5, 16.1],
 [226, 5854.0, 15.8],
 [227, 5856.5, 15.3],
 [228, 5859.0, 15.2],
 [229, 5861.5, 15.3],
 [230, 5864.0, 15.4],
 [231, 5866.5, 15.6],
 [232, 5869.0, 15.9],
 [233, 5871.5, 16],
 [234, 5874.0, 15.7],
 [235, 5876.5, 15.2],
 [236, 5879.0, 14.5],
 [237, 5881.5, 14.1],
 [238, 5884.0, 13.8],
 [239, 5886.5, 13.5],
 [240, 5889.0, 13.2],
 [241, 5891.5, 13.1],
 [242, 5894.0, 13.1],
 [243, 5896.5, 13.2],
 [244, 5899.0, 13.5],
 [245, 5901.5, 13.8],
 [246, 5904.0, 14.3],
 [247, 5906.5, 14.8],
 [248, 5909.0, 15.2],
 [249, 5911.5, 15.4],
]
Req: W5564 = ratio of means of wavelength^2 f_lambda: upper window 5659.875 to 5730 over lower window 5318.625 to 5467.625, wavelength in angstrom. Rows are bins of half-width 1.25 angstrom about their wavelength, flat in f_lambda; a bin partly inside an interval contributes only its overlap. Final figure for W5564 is 1.11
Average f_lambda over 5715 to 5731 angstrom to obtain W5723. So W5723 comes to 16.4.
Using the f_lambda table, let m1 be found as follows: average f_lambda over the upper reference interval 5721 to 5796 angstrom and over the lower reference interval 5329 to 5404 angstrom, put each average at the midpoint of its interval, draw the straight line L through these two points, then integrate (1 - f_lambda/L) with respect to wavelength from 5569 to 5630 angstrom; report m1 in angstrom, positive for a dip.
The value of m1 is 3.4 angstrom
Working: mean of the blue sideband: 15.6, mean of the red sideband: 16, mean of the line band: 15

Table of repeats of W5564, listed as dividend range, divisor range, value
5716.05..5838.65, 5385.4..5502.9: 1.18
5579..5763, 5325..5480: 1.09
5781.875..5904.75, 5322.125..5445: 1.17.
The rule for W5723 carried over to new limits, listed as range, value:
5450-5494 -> 15.4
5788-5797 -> 15.6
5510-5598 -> 15.2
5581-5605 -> 14.7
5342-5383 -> 15.7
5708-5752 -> 16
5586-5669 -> 15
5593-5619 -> 15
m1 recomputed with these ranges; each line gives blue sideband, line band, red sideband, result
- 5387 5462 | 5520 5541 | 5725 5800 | 0.6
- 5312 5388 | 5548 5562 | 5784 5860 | 0.2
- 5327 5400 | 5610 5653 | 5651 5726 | 0.8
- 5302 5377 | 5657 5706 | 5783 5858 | 2.3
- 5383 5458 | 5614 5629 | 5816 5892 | 0.7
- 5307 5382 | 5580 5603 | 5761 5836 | 1.7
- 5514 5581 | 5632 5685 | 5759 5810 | 1.0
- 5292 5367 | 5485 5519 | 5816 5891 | 1.0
